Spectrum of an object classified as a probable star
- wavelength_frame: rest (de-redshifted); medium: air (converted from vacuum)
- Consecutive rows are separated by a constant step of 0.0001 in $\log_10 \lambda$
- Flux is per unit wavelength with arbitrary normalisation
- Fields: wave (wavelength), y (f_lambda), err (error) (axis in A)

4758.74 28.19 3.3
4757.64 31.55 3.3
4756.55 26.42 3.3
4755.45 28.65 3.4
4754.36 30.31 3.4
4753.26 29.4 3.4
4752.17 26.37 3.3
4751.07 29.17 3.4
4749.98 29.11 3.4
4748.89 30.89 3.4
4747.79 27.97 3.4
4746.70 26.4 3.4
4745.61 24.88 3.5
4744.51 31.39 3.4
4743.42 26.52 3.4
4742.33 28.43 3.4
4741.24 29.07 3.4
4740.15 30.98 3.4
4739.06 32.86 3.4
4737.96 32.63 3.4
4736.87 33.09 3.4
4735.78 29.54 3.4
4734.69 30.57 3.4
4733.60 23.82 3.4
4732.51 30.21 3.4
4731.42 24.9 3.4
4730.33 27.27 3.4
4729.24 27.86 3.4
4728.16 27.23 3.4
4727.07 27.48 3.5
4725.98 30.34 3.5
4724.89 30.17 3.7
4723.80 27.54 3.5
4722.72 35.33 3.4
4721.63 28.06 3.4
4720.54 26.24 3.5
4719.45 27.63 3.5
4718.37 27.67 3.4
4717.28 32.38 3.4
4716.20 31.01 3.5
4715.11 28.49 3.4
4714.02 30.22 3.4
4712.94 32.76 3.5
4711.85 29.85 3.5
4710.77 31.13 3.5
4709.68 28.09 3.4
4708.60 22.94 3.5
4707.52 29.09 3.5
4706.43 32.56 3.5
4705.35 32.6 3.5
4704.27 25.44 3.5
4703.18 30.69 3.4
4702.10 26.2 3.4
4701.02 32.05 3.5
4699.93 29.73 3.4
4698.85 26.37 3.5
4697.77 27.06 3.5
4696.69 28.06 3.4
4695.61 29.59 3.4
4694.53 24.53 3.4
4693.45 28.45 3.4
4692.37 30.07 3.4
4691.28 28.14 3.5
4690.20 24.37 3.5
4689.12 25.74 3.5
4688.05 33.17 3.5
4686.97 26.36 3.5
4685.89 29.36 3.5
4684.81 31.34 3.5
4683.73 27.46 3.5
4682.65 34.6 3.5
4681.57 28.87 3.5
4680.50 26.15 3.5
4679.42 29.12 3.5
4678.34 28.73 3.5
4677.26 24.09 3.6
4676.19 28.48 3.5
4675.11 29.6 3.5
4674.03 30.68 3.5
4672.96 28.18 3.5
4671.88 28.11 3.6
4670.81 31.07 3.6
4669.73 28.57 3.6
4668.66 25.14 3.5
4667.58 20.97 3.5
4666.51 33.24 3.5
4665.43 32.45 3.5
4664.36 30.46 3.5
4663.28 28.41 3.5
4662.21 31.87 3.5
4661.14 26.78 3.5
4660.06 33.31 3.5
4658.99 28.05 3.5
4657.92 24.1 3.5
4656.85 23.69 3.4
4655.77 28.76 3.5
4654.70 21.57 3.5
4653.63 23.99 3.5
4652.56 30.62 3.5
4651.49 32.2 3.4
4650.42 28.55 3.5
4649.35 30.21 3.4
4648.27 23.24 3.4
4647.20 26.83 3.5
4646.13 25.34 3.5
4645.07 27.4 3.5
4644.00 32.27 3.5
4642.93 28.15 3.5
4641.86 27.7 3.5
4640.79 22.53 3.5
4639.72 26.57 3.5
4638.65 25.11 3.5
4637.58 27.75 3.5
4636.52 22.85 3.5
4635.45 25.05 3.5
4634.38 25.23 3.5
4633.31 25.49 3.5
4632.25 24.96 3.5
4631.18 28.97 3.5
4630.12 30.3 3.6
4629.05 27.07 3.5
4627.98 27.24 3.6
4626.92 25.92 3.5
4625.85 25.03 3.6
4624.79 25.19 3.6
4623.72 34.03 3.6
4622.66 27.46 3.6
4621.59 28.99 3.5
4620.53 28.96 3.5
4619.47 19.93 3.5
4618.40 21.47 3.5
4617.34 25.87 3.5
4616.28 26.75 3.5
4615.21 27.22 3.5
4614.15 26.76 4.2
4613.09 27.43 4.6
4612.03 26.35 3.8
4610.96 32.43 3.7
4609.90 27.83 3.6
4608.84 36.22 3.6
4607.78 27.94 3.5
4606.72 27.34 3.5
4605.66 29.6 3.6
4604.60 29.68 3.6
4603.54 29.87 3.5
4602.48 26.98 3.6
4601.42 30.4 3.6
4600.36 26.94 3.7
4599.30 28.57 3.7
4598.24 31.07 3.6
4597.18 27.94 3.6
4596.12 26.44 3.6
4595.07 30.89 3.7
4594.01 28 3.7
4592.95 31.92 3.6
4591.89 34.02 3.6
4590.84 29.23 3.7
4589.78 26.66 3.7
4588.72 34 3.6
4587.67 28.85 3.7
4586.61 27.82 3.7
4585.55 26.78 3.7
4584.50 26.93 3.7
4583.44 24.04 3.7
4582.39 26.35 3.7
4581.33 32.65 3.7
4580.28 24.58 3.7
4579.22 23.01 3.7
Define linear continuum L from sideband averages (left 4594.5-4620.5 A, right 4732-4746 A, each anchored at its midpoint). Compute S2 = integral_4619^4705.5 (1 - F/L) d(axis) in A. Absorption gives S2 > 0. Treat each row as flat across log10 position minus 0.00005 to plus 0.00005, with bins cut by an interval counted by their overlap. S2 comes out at 2.6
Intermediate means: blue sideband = 28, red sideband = 29.6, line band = 27.8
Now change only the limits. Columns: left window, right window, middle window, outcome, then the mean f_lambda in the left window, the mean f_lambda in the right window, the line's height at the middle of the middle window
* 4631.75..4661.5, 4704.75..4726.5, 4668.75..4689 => -0.6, 26.7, 29.7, 28.1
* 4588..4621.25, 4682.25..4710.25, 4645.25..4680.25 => 0.7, 28.5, 28.6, 28.6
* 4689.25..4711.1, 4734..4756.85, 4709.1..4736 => -0.2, 28.3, 29.3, 28.8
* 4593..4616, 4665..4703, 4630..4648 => 1.4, 28.9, 28.5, 28.7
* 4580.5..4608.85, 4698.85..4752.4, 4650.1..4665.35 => 0.5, 29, 29.1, 29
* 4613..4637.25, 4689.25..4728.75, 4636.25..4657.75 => 0.2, 26.4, 28.8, 27.1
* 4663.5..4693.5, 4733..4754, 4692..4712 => 0.1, 28.7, 29.1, 28.8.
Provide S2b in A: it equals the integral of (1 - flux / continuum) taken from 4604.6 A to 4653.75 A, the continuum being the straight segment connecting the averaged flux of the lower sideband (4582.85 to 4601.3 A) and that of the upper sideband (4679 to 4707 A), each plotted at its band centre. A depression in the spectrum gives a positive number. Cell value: 2.6 A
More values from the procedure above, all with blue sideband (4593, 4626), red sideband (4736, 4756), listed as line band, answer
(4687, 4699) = 0.46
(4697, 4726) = -0.26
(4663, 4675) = -0.09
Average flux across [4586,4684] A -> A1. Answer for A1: 28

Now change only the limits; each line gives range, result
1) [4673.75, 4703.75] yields 28.5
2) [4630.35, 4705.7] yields 27.9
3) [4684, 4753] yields 28.9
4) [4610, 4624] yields 27.1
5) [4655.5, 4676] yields 28.6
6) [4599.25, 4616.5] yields 28.8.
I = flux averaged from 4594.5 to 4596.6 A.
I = 28.8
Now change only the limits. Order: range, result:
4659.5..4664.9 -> 30.2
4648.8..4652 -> 30.2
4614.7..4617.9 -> 26.6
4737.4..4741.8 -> 31.4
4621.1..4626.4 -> 28.1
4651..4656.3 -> 27.4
